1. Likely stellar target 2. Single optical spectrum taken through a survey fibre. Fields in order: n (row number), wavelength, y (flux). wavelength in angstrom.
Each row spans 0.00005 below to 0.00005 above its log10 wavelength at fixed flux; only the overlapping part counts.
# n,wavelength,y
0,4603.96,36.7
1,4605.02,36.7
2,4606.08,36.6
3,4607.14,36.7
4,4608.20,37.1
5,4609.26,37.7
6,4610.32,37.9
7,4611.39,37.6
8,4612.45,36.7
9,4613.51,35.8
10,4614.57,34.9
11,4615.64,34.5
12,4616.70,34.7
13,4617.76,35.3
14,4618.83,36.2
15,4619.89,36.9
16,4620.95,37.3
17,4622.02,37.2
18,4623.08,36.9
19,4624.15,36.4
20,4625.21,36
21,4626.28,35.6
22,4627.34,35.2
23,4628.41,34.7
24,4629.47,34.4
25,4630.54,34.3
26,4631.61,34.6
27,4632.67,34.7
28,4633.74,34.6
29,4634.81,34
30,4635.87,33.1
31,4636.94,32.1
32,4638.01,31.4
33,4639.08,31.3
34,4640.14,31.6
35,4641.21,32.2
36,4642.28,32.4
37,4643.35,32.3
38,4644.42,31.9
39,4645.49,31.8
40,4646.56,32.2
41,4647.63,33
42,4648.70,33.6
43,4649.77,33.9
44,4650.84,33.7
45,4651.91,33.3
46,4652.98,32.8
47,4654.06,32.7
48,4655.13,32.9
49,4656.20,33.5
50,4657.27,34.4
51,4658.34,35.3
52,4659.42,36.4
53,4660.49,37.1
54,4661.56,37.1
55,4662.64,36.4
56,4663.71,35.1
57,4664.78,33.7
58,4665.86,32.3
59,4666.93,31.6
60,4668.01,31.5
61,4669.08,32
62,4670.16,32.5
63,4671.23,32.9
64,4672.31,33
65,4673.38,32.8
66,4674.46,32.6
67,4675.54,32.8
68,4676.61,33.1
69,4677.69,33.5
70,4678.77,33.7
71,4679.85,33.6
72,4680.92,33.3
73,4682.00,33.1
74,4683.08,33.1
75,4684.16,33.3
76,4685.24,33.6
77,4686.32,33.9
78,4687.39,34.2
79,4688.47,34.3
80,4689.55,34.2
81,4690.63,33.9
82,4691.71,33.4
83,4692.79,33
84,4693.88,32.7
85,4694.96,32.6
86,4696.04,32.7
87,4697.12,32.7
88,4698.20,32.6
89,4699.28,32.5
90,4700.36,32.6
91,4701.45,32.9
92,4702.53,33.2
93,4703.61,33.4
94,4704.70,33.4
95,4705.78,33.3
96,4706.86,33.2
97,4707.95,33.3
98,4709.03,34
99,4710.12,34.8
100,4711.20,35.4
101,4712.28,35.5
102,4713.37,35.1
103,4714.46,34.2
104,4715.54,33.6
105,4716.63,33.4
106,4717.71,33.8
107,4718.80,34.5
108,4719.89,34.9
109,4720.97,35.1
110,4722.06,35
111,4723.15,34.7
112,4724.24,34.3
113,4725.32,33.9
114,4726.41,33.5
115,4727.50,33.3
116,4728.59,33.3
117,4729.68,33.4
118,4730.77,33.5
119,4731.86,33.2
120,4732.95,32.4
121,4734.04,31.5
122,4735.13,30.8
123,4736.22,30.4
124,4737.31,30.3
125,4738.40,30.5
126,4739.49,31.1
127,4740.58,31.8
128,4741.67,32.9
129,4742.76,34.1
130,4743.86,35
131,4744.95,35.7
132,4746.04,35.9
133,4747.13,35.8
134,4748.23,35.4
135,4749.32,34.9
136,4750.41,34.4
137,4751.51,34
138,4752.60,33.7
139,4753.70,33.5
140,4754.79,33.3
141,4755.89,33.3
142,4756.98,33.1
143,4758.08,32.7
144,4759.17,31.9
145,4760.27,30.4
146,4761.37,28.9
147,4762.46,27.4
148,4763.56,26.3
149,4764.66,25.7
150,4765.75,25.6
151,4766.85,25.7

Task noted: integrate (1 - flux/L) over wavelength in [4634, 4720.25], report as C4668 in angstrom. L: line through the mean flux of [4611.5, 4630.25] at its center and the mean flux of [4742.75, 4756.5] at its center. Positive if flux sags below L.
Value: 4.5 angstrom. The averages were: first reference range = 35.8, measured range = 33.4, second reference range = 34.5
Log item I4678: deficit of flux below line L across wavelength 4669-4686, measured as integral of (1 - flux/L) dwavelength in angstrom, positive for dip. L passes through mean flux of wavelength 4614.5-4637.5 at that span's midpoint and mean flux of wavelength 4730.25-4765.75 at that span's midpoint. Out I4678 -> 0.41 angstrom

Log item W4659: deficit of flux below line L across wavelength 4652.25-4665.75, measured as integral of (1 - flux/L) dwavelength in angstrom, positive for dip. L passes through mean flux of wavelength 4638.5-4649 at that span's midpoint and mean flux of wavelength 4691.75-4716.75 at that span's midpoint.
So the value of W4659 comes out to -0.9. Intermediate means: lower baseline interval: 32.2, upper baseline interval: 33.5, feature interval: 34.7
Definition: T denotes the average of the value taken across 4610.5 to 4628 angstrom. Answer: 36.1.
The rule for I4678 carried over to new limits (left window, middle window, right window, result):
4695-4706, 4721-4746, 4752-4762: -0.4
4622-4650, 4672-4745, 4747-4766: -1.9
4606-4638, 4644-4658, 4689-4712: 0.7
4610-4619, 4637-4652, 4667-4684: 0.8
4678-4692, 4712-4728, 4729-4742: -0.9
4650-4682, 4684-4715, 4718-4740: -0.3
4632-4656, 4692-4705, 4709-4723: 0.5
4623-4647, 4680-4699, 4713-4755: 0.1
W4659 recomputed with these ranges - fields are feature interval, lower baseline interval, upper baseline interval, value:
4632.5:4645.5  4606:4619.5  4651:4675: 0.9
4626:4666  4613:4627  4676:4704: 1.4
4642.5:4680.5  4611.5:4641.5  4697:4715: 0.9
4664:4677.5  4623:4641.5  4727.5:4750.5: 0.4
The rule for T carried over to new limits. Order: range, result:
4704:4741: 33.4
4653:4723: 33.7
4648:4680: 33.7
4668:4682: 32.9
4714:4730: 34.1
